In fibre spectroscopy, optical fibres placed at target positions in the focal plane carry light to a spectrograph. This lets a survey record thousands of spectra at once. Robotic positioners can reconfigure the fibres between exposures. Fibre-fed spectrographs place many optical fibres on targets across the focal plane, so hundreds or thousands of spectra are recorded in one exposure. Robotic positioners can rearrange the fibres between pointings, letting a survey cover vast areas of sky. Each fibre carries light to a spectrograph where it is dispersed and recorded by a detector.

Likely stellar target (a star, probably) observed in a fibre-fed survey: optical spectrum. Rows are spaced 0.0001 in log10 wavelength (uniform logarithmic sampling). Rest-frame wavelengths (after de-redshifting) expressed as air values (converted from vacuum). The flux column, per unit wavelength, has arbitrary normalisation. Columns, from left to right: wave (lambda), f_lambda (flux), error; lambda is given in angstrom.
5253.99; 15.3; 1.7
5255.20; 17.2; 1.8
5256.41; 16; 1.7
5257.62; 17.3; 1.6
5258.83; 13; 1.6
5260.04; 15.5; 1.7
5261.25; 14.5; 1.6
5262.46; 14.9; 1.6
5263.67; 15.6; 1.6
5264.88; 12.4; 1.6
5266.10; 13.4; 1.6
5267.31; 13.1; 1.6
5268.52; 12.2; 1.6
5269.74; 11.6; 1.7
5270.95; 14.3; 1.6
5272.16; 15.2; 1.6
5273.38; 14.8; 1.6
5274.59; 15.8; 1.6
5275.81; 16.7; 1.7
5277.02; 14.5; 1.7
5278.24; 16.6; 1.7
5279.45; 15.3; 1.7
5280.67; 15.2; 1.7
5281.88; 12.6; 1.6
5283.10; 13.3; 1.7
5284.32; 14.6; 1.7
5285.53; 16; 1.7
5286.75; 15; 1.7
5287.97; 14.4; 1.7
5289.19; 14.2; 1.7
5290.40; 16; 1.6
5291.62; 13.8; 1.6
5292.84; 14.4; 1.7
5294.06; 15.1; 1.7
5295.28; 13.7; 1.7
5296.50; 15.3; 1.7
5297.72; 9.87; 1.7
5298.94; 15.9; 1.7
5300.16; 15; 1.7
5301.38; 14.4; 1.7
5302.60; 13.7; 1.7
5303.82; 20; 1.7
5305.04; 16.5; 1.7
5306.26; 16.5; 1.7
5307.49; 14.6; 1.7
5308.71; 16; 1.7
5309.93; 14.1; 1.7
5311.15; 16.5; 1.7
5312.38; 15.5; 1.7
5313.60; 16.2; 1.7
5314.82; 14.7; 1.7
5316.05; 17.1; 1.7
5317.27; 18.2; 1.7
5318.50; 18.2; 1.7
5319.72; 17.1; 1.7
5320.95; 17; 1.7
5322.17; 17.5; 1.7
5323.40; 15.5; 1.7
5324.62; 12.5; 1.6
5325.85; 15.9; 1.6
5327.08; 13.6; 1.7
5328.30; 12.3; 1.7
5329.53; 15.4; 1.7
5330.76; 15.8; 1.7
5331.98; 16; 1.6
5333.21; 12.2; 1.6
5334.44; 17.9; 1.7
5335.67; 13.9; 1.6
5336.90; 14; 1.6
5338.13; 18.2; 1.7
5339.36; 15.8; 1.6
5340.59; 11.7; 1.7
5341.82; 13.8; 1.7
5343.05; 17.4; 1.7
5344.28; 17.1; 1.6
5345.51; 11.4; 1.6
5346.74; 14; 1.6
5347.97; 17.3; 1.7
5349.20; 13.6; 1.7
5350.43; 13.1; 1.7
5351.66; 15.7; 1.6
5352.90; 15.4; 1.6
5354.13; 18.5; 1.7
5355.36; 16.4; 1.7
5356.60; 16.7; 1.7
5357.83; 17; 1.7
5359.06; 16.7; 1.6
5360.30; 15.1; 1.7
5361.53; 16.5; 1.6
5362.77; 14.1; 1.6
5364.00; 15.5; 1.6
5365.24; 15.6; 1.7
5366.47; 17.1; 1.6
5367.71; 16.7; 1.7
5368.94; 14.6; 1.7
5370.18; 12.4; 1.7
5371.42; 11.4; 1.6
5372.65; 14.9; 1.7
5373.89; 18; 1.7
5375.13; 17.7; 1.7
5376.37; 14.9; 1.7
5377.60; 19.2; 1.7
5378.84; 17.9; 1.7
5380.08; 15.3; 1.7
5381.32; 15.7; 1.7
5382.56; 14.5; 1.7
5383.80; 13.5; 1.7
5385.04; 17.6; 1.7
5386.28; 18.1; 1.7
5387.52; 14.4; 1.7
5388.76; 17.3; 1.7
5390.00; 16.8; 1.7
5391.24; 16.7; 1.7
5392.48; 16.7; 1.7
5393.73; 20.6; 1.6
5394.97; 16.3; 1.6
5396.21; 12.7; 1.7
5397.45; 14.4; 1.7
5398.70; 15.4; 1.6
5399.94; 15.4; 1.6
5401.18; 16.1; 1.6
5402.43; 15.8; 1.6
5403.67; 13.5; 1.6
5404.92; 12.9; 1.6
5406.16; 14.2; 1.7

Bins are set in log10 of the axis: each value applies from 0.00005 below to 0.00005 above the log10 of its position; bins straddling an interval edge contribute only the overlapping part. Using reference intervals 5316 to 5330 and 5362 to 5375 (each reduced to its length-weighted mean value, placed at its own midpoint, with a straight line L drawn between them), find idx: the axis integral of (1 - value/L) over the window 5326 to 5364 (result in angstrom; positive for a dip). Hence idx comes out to 0.6 angstrom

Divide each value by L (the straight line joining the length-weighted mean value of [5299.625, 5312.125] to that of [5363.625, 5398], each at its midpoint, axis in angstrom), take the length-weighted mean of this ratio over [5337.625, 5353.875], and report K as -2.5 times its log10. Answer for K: 0.058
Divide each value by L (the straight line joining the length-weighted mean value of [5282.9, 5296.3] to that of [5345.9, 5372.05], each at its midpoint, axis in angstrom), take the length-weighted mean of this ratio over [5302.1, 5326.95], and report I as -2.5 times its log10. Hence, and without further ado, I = -0.09 mag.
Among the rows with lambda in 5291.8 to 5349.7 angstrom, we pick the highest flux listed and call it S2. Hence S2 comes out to 20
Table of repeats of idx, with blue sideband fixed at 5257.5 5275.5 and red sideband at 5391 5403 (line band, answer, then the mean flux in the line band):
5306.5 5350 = -1.0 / 15.4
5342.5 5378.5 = -0.4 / 15.7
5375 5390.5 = -0.5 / 16.3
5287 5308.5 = -0.4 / 14.9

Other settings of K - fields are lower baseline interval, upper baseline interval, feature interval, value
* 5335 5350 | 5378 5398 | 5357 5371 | -0.004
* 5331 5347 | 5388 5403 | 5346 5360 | -0.040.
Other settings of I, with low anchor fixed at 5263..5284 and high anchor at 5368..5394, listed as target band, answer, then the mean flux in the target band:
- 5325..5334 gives 0.054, 14.5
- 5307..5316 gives -0.042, 15.5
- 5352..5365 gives -0.032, 16.2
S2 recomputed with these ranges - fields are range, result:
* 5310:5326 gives 18.2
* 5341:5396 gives 20.6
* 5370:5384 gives 19.2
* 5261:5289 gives 16.7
